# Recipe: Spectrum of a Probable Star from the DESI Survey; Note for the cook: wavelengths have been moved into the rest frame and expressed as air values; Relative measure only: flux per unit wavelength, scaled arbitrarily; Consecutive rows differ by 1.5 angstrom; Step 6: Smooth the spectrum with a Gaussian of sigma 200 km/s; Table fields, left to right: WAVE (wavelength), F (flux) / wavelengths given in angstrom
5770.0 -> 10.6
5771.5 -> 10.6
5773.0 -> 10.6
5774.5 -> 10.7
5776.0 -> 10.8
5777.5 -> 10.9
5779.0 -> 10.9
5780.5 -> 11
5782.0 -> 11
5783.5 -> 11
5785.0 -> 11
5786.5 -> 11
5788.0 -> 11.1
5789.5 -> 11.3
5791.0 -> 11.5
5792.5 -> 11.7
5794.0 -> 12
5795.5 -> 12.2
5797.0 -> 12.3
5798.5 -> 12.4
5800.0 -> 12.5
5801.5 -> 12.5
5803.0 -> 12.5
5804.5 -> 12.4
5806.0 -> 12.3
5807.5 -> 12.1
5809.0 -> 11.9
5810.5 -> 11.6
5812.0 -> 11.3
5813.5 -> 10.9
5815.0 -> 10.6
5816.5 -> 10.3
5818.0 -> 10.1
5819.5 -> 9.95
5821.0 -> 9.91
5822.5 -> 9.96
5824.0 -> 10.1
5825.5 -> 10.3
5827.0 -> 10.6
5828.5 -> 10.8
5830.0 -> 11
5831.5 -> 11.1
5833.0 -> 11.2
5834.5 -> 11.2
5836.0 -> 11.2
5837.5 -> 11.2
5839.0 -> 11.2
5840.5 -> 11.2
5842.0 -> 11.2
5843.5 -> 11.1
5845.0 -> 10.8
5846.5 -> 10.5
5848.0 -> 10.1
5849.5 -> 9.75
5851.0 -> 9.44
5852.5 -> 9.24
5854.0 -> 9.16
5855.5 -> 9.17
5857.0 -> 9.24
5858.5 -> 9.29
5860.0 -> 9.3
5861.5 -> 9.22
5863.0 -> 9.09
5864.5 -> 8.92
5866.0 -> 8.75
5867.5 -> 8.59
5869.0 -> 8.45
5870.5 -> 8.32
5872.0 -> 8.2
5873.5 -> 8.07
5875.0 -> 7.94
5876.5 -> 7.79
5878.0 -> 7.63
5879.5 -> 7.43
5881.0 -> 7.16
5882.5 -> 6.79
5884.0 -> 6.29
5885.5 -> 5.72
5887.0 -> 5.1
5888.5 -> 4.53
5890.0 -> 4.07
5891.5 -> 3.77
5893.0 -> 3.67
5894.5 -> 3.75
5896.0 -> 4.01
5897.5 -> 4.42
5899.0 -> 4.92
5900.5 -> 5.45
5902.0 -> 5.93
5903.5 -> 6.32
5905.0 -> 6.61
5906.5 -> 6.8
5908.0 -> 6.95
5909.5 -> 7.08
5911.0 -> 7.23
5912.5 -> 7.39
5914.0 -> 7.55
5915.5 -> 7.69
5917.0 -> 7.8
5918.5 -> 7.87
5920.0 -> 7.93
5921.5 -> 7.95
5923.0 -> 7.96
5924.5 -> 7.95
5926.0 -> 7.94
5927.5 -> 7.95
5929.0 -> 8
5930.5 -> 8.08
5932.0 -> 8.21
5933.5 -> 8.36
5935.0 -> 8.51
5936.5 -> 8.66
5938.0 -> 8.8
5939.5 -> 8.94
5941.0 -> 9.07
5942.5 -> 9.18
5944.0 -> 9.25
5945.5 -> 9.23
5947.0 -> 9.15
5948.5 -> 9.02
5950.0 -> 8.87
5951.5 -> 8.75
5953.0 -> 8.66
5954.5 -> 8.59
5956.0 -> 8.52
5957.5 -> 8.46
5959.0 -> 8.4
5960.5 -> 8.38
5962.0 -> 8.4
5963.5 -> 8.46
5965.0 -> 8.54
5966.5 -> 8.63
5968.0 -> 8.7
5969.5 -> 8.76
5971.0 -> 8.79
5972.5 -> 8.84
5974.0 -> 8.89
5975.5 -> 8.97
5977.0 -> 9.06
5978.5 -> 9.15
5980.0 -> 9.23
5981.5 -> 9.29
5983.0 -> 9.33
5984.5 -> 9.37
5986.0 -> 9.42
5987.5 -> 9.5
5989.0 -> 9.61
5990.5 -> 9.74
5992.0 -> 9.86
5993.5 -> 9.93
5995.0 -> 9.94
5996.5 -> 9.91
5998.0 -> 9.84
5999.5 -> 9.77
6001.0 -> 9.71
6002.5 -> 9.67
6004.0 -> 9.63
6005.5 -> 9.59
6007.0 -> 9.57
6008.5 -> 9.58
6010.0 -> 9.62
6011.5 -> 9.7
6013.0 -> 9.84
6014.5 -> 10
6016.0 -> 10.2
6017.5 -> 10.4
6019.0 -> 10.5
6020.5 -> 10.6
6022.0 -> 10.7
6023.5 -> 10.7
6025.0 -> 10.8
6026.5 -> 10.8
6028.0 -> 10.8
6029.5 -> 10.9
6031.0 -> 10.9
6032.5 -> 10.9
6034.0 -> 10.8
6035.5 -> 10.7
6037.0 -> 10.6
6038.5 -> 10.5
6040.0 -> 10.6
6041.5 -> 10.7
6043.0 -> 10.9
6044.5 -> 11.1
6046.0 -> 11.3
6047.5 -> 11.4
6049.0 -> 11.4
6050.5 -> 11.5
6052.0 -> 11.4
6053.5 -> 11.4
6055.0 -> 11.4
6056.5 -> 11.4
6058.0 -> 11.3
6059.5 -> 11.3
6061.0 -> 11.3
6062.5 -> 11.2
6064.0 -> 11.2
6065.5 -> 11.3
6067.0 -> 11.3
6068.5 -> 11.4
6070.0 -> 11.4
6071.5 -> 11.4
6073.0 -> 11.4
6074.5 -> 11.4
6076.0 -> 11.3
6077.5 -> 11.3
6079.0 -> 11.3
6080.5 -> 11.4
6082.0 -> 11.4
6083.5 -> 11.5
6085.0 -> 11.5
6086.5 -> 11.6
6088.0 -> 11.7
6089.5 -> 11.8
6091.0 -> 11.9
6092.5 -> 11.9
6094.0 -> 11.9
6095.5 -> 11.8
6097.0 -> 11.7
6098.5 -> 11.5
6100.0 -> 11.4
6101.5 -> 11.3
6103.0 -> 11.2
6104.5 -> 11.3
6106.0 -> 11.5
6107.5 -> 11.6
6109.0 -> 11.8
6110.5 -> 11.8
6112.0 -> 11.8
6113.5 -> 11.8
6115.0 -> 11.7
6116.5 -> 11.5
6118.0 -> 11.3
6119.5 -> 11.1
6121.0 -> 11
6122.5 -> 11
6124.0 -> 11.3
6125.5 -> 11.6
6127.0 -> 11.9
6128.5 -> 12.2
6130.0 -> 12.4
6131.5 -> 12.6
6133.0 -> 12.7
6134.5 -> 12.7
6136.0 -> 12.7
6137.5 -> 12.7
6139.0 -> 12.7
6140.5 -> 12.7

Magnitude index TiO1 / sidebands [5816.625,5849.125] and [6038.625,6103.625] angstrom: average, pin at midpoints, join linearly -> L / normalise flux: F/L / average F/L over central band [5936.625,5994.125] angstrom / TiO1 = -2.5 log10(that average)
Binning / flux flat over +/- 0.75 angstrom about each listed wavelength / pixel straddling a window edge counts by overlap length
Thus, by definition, 0.23 mag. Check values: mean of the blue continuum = 10.7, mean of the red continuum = 11.4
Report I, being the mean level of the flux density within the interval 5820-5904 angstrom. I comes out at 8.4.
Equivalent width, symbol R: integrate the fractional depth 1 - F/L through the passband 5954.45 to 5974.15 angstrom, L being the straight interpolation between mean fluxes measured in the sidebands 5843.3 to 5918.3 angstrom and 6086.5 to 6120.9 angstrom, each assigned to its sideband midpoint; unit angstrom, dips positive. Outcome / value 0.9 angstrom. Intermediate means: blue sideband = 7.43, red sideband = 11.6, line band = 8.59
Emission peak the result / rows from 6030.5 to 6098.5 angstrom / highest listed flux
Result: 11.9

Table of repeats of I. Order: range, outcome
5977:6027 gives 9.85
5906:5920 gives 7.41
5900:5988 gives 8.32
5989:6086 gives 10.7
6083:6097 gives 11.7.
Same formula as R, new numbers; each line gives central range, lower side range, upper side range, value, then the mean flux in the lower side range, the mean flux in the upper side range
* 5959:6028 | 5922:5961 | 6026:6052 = 2.0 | 8.57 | 10.9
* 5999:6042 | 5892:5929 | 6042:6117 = -2.3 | 6.64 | 11.5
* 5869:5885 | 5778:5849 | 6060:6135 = 5.2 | 11.2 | 11.6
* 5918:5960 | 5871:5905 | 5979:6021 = -4.8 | 5.9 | 9.75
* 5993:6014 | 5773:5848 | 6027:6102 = 2.8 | 11.2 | 11.3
